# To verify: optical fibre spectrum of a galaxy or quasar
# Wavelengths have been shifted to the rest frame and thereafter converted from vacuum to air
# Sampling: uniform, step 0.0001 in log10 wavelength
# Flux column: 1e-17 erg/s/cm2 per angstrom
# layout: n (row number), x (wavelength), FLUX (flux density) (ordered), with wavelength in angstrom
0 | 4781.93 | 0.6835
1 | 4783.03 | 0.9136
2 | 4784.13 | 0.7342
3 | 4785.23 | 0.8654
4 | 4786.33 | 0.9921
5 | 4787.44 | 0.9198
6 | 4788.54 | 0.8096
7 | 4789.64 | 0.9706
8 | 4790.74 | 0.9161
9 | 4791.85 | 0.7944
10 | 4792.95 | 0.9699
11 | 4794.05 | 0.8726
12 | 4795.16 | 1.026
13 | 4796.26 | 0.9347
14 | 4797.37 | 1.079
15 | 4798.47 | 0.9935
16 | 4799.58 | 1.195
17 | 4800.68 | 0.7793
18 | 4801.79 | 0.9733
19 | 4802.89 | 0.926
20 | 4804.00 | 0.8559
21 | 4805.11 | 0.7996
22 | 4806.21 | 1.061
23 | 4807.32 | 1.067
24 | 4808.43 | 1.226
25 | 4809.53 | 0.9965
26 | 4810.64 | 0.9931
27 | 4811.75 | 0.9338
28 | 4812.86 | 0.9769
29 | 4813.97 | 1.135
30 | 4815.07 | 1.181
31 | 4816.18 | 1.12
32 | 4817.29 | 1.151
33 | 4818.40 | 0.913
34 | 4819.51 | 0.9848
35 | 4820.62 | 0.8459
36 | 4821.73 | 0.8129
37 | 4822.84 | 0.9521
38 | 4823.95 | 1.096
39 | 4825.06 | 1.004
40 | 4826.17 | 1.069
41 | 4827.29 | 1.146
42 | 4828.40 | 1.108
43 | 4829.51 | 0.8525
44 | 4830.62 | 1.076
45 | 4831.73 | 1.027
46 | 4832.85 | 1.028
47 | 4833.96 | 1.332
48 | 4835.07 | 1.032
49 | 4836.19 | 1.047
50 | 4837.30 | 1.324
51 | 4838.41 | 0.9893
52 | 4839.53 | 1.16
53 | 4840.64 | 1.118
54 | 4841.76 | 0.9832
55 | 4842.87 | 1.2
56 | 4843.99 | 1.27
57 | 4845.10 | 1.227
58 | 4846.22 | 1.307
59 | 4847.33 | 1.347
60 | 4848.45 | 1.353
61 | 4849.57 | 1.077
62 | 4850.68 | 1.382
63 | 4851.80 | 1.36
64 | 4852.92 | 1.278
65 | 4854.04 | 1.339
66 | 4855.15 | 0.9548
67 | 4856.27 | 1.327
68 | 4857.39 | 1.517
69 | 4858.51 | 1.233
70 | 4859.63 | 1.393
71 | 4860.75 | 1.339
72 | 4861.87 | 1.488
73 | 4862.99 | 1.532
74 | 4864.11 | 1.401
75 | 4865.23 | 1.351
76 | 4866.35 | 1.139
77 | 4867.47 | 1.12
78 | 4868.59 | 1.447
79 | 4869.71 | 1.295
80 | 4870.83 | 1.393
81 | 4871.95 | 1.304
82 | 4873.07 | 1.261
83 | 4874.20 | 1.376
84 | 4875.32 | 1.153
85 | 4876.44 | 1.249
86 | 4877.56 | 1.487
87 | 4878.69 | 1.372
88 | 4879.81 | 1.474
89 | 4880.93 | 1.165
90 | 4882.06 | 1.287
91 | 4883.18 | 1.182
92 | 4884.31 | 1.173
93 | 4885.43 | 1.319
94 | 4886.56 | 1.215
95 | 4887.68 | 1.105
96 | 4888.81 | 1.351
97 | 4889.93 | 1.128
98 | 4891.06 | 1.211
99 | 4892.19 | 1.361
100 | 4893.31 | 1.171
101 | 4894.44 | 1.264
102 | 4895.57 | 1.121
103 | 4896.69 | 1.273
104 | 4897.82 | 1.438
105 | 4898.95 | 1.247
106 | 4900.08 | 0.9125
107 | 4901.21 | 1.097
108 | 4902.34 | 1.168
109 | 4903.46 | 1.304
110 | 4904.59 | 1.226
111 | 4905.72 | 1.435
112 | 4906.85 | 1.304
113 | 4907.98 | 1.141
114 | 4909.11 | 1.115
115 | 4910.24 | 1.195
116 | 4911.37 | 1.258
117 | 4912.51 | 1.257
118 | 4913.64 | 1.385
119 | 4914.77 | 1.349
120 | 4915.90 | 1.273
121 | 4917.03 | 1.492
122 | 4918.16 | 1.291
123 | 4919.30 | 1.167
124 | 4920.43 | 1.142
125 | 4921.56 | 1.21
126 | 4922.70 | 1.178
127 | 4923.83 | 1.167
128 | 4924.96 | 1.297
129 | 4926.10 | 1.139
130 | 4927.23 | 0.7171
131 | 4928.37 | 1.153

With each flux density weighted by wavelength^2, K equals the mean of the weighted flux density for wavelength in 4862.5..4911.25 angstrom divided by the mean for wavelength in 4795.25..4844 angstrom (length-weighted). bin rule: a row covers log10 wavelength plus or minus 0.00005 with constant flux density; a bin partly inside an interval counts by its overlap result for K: 1.25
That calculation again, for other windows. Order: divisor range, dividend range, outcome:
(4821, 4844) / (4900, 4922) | 1.20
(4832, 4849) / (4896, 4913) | 1.07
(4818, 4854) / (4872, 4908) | 1.14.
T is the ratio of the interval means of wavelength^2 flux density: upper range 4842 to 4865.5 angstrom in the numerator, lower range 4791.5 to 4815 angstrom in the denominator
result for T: 1.36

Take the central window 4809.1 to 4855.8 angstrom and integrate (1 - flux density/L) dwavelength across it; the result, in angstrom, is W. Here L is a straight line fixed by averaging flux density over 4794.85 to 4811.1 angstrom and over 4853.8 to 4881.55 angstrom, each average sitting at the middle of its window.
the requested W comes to 1.5 angstrom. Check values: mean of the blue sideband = 0.993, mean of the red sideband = 1.32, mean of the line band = 1.11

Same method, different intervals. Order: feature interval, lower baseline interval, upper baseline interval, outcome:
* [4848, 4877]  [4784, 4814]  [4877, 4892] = -3.0 angstrom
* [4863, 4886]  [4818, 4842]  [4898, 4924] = -3.1 angstrom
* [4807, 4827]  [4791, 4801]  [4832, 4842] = 0.2 angstrom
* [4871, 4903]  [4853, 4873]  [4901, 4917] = 1.1 angstrom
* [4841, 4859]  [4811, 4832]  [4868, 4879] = -1.0 angstrom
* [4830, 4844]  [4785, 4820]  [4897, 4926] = -0.7 angstrom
